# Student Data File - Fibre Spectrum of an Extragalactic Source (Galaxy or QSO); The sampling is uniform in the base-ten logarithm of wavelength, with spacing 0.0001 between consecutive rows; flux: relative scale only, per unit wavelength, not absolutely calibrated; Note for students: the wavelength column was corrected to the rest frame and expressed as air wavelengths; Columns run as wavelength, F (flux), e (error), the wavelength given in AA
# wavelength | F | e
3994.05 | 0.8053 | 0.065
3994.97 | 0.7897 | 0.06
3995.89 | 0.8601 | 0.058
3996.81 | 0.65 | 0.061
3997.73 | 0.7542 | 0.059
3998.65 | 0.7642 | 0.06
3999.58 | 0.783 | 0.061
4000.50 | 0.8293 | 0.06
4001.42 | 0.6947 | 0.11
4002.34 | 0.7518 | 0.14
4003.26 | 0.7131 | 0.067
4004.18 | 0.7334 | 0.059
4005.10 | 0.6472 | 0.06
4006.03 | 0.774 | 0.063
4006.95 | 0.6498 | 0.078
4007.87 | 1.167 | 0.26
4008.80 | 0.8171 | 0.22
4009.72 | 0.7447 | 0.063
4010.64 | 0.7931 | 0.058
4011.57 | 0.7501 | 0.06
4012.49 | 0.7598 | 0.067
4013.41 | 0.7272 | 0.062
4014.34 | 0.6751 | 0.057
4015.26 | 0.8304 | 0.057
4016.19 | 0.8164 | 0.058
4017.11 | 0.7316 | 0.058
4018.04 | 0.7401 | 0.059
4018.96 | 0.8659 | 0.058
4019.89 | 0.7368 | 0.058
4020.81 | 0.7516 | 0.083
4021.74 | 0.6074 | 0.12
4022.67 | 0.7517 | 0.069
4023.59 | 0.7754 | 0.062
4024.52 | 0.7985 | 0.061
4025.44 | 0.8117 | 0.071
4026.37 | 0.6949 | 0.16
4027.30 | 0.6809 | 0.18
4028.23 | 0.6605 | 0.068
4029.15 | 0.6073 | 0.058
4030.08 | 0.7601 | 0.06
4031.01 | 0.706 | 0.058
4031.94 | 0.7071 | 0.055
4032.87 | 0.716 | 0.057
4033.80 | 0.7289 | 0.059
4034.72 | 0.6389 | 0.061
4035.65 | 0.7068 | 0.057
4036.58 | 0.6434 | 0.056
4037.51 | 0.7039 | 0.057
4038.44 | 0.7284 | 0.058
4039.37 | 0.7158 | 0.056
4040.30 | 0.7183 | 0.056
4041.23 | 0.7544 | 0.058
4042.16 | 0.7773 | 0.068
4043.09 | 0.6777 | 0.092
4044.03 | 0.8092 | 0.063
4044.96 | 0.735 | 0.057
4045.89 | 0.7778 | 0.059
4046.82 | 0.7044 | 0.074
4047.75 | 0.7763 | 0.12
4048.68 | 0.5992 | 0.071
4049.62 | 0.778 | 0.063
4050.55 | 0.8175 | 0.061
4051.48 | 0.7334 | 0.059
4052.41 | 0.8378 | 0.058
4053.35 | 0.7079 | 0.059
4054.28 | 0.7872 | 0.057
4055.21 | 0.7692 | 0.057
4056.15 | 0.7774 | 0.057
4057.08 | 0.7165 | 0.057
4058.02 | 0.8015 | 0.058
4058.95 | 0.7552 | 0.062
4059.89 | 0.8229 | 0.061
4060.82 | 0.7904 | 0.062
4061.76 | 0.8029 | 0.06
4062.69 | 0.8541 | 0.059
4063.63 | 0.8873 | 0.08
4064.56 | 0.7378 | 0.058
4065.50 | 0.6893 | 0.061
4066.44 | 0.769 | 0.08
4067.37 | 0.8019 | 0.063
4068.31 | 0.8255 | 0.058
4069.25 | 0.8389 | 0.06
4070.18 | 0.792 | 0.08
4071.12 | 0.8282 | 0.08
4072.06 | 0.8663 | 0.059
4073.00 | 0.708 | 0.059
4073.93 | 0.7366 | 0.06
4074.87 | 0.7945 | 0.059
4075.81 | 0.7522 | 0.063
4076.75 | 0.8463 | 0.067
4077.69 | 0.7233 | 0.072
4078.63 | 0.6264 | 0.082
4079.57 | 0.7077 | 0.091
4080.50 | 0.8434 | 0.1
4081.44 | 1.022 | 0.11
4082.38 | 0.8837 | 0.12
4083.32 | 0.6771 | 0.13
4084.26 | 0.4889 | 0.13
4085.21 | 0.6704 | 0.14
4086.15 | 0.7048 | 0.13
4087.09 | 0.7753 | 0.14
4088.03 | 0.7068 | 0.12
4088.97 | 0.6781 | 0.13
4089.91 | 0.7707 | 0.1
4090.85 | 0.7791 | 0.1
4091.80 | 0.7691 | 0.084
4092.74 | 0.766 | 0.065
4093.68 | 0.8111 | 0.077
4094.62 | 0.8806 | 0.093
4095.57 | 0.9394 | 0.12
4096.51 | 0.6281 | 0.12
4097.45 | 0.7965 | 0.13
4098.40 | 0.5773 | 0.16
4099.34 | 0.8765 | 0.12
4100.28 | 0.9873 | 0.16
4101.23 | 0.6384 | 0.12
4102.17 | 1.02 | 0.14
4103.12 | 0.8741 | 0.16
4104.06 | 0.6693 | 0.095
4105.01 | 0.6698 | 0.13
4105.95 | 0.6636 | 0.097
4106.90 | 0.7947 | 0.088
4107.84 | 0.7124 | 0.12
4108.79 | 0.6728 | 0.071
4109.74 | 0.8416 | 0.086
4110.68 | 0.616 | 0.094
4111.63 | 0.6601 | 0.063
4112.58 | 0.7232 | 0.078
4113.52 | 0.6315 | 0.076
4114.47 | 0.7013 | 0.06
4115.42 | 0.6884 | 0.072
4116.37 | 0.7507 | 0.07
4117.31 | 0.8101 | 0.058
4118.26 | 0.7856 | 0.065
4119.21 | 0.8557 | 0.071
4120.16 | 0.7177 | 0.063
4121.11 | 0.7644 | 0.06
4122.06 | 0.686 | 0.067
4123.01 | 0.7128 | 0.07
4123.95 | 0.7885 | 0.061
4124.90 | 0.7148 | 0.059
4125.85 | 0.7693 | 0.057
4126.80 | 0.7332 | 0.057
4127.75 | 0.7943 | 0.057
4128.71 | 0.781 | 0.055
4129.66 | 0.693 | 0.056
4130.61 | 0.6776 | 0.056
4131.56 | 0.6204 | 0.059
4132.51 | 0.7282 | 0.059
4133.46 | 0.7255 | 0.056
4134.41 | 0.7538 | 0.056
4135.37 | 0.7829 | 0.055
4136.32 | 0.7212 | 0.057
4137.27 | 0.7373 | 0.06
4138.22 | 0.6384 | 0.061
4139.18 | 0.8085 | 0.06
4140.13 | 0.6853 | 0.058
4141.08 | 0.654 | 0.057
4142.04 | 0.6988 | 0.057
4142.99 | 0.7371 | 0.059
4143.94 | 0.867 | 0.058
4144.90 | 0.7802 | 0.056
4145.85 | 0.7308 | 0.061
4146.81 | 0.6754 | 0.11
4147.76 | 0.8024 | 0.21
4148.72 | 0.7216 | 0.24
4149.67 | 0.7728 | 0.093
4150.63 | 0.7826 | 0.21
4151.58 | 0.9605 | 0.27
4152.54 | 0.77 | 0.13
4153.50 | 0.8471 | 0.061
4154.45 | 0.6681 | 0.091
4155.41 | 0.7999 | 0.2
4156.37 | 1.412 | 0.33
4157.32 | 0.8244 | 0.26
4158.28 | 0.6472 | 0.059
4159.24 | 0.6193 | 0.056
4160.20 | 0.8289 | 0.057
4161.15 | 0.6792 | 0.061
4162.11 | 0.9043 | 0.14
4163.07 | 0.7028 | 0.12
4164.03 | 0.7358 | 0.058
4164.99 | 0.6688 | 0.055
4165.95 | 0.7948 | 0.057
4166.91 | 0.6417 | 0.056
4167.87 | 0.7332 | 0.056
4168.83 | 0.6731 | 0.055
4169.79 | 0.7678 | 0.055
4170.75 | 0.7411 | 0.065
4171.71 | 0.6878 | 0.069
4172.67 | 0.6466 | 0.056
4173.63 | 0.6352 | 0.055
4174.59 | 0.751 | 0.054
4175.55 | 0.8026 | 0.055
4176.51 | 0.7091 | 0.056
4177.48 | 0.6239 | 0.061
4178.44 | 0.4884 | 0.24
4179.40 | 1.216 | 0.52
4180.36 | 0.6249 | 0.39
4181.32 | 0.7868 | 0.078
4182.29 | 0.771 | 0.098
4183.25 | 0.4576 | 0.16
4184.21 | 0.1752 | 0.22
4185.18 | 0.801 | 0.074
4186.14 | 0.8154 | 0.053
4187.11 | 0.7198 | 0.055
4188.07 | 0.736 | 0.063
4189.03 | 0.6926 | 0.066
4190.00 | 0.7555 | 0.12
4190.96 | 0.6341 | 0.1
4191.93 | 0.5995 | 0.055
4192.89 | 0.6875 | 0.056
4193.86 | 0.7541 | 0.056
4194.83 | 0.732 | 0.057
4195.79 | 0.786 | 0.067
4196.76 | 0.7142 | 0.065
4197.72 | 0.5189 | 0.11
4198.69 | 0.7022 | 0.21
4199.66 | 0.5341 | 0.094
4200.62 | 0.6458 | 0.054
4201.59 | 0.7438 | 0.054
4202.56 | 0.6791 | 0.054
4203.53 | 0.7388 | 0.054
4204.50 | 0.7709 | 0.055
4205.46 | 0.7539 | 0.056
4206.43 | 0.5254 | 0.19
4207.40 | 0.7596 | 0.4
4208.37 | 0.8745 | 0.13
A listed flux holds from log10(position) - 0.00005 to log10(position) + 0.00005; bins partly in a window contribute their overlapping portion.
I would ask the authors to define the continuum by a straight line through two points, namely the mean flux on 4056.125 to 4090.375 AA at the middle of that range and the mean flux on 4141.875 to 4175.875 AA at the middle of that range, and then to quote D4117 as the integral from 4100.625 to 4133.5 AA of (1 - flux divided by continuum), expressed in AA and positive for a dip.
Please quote 1.4 AA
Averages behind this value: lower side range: 0.769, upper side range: 0.765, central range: 0.735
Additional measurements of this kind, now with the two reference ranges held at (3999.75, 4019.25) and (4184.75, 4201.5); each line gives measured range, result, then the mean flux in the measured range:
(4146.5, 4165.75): -2.2 AA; 0.792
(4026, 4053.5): 1.4 AA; 0.72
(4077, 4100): -0.6 AA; 0.757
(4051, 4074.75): -1.1 AA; 0.786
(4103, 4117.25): 0.4 AA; 0.71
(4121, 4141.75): -0.1 AA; 0.725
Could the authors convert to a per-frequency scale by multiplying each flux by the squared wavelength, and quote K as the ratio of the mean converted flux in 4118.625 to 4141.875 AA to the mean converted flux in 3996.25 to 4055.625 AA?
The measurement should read 1.03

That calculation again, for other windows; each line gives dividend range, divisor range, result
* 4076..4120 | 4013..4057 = 1.06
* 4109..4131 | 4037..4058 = 1.02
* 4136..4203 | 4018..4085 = 1.02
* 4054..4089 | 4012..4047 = 1.08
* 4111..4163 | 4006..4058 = 1.07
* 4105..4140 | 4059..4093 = 0.97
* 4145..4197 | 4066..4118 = 1.01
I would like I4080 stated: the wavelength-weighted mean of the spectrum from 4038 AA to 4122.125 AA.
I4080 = 0.761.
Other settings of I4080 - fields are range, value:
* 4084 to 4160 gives 0.753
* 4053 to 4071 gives 0.787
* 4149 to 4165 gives 0.804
